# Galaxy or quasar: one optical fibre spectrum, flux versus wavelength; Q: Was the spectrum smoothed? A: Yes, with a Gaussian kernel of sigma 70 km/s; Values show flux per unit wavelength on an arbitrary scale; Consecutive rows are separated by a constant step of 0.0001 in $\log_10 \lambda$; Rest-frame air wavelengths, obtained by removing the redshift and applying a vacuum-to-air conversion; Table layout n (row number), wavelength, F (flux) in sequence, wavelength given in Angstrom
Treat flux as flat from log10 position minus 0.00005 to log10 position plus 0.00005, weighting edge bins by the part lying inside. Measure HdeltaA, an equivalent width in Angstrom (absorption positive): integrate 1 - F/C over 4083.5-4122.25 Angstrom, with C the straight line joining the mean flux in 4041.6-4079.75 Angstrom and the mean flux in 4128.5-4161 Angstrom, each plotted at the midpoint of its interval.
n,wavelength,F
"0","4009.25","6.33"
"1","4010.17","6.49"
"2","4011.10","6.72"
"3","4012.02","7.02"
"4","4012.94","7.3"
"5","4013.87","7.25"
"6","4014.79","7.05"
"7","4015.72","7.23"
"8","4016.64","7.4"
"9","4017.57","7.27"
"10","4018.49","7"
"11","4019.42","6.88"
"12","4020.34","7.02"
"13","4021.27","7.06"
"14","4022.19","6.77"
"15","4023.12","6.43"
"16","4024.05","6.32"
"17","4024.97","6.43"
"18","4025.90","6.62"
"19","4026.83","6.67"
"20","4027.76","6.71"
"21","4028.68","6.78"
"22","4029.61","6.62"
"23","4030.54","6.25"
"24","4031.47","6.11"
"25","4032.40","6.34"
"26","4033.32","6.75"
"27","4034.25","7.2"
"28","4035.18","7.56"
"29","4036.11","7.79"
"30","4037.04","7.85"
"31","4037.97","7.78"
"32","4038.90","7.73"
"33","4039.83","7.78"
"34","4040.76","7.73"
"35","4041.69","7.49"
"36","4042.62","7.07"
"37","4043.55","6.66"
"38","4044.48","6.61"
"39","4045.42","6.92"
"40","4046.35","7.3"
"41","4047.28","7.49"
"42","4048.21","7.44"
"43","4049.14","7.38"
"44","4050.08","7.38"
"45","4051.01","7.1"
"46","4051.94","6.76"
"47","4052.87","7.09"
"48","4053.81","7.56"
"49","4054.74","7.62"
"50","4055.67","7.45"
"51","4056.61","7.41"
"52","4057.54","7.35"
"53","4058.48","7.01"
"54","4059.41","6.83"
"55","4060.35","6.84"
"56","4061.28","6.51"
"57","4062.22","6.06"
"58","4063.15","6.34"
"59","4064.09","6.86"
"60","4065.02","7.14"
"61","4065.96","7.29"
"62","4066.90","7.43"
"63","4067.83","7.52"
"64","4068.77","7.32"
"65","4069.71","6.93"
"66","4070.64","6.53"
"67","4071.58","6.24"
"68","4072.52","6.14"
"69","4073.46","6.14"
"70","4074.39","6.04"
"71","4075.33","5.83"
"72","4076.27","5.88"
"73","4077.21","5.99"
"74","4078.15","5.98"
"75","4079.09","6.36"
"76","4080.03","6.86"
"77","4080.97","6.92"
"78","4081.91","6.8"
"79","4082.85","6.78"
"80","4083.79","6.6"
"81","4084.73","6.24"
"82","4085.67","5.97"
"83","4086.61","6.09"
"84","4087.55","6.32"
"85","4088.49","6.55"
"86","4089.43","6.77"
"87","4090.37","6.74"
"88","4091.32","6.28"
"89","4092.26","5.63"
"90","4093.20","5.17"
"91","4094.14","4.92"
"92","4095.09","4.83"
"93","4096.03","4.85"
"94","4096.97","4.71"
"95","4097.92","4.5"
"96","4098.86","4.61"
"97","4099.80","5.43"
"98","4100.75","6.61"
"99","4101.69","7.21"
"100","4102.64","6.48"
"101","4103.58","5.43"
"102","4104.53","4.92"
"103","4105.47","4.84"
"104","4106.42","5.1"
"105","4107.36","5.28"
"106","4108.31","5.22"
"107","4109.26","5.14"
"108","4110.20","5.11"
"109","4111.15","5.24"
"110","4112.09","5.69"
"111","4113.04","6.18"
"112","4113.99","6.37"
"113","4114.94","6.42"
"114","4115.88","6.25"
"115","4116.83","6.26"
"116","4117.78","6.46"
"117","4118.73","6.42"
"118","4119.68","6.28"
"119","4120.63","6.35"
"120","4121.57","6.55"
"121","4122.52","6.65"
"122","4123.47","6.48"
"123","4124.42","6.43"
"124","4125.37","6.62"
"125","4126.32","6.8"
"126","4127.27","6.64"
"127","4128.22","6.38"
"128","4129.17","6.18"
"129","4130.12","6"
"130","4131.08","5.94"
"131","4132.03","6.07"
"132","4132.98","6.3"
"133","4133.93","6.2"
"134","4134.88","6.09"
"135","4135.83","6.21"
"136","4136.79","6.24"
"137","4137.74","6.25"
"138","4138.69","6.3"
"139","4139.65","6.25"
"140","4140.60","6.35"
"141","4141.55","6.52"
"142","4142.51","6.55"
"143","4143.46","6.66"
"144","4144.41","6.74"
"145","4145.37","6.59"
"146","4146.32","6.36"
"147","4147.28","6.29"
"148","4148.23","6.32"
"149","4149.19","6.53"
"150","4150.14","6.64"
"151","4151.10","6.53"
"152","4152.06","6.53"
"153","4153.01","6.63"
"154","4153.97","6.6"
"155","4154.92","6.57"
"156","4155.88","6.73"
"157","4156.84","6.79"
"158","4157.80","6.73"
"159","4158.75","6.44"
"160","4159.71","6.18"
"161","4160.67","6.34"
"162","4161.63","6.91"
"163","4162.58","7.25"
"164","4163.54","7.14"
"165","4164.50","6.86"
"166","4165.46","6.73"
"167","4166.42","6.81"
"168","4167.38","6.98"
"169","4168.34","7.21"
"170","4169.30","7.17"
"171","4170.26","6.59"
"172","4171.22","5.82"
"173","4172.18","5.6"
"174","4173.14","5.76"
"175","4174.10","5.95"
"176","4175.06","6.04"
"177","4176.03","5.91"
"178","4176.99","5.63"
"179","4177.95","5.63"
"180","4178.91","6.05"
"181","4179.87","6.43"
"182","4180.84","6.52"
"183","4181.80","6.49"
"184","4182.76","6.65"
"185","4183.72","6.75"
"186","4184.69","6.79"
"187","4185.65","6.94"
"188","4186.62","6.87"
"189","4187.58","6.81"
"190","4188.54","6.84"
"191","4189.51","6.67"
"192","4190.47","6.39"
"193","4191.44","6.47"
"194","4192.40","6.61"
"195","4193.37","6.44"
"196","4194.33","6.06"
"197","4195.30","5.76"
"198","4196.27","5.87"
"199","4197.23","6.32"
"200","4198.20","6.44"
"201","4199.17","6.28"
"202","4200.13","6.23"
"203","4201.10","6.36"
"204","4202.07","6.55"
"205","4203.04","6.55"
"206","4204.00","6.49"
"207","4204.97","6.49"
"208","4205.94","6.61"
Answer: 4.8 Angstrom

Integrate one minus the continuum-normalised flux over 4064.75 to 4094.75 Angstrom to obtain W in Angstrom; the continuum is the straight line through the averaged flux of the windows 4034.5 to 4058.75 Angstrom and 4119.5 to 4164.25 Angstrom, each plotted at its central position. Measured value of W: 2.8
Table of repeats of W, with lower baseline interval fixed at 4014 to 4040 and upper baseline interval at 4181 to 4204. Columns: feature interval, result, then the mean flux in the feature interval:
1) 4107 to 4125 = 1.8 Angstrom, 6.05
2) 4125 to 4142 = 0.9 Angstrom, 6.29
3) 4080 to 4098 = 2.1 Angstrom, 5.99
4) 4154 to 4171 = -0.5 Angstrom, 6.77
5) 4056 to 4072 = -0.1 Angstrom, 6.92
